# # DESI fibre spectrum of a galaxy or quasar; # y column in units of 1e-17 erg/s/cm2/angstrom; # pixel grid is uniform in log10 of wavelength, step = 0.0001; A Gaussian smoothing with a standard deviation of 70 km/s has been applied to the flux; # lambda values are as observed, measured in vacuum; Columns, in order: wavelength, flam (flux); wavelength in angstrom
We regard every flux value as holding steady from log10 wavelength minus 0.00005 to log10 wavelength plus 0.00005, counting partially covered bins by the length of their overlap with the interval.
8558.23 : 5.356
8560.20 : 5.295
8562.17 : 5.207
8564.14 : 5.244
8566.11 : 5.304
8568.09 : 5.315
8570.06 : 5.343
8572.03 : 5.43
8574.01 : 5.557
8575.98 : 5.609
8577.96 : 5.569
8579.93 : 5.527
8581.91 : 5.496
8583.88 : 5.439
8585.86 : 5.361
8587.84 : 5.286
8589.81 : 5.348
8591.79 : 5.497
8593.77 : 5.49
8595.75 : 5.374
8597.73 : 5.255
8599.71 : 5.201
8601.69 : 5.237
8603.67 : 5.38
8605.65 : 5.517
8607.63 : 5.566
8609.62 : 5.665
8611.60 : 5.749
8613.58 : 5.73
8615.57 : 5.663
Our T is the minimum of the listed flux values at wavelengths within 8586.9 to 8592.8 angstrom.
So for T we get 5.286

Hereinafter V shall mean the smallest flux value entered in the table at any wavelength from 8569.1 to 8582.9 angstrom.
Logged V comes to 5.343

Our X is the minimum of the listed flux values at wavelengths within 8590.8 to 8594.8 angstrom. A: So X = 5.49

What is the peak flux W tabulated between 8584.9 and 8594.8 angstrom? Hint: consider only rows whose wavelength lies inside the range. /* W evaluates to 5.497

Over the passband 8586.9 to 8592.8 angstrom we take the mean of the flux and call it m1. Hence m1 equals 5.38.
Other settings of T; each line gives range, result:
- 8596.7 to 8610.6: 5.201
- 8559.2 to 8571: 5.207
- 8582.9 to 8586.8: 5.361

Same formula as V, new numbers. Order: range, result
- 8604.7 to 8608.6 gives 5.517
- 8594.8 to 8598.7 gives 5.255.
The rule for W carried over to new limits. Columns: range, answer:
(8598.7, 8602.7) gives 5.237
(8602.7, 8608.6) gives 5.566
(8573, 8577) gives 5.609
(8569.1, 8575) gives 5.557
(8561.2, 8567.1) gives 5.304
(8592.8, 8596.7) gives 5.49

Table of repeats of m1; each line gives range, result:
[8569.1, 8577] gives 5.48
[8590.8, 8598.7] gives 5.4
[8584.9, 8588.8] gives 5.32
